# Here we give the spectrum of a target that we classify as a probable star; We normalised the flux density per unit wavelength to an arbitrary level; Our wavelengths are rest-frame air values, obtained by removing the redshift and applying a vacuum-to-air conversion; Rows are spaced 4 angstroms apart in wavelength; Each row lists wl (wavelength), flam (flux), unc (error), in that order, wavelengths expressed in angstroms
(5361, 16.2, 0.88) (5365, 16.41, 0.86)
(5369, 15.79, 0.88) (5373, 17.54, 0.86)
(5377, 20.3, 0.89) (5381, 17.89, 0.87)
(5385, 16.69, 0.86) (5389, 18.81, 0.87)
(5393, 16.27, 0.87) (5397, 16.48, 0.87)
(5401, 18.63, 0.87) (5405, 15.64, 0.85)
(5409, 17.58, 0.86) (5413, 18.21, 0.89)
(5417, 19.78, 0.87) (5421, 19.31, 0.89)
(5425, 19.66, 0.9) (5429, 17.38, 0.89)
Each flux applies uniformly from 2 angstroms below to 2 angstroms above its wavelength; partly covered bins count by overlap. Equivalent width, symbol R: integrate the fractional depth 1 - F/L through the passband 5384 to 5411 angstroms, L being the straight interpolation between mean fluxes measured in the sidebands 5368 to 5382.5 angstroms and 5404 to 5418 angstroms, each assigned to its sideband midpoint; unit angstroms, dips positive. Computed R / 1.1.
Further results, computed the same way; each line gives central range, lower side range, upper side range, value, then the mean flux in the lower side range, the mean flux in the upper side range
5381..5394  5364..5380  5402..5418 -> 0.17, 17.6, 17.7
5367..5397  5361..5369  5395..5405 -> -1.56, 16.2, 17.2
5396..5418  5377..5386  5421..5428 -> 1.25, 18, 19.2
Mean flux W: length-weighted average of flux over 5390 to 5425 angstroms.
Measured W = 17.9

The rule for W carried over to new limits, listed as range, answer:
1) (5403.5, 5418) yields 17.7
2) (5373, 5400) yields 17.8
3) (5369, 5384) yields 18.1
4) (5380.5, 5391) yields 17.8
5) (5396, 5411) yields 17.1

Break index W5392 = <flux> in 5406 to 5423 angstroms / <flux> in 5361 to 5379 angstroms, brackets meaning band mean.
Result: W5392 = 1.1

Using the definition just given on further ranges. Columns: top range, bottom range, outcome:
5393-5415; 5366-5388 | 0.98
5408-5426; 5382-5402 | 1.09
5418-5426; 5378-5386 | 1.10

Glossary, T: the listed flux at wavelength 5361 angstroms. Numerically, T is 16.2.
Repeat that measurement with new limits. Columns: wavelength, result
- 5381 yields 17.89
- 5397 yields 16.48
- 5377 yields 20.3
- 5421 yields 19.31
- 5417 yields 19.78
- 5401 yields 18.63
